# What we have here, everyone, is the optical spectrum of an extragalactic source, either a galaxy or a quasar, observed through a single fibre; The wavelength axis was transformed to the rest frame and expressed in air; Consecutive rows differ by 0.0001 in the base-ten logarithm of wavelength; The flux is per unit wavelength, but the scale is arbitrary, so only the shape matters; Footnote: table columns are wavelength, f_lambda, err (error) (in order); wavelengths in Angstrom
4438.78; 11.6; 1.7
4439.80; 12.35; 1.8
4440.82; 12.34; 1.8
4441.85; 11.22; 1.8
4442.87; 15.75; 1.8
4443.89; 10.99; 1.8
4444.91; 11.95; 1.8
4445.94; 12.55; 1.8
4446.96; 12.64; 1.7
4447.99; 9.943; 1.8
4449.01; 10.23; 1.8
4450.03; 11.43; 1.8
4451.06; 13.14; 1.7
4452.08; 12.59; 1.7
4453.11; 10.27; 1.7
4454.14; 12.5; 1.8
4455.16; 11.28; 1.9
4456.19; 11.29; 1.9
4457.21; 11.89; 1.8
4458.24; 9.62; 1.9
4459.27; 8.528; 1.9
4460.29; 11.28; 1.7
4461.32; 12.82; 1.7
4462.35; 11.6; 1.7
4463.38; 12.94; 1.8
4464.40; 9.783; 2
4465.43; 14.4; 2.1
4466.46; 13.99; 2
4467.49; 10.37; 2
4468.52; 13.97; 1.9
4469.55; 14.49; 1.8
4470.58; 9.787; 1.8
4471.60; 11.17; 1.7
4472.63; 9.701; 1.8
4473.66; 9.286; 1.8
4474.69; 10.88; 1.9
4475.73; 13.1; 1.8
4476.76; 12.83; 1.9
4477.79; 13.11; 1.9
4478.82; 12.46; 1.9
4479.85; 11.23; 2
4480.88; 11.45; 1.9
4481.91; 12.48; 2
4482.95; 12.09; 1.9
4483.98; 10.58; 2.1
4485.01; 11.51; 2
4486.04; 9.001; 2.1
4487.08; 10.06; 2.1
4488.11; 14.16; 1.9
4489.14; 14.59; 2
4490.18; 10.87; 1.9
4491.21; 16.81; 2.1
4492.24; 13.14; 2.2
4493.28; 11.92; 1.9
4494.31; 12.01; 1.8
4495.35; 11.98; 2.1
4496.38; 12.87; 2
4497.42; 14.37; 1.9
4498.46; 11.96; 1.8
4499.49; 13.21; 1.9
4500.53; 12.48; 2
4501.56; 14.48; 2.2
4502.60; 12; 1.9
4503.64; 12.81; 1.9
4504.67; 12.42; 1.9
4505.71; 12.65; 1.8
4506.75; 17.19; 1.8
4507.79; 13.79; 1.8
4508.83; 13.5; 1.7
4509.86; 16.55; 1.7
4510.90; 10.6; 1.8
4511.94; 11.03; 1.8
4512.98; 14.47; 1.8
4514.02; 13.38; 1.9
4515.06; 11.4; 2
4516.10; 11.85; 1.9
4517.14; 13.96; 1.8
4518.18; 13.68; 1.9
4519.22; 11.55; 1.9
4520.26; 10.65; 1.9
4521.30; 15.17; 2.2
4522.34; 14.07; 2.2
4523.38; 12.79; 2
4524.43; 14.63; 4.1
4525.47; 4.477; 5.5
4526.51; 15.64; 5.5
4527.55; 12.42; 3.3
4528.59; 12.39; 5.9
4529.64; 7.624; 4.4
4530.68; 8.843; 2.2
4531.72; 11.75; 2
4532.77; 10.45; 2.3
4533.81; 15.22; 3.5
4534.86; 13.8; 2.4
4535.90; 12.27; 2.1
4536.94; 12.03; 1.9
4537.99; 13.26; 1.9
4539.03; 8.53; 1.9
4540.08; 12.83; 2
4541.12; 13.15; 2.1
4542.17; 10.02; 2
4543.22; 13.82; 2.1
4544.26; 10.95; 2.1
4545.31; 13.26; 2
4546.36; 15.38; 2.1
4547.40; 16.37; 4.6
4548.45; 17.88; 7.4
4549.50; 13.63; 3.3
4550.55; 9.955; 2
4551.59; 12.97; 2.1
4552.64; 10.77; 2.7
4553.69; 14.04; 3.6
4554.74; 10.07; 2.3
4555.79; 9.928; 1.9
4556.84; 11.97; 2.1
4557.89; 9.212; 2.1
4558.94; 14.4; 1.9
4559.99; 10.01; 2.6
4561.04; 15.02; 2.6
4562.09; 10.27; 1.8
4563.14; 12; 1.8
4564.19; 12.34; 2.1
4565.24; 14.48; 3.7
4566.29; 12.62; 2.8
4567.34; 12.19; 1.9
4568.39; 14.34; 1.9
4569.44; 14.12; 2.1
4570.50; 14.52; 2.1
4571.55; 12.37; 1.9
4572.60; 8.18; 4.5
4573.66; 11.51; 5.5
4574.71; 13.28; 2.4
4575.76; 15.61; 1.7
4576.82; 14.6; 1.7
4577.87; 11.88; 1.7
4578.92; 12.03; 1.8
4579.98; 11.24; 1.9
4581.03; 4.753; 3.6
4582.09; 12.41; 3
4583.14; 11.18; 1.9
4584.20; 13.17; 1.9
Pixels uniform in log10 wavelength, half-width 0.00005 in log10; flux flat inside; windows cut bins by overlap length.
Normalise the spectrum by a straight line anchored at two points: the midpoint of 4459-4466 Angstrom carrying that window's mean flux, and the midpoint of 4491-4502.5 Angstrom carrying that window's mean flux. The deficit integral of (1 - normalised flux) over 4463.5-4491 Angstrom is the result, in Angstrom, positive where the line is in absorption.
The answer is 0.9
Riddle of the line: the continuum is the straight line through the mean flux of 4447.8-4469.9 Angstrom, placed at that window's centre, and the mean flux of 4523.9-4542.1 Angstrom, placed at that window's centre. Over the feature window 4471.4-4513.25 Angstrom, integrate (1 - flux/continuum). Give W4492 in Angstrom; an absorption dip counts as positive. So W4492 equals -2.8 Angstrom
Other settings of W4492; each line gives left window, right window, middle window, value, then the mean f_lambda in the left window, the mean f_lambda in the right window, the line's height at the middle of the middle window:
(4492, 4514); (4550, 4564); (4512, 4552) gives -0.75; 13.1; 11.6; 12.3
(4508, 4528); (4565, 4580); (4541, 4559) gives 0.33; 12.7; 12.9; 12.8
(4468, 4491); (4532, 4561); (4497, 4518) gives -1.91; 11.8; 12.5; 12.1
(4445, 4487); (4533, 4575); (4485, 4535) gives -2.28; 11.6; 12.6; 12.1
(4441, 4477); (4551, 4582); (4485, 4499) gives -0.86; 11.7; 12.1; 11.8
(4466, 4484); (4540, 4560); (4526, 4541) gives 0.56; 11.9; 12.6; 12.4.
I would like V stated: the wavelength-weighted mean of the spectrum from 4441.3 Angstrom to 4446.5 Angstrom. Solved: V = 12.5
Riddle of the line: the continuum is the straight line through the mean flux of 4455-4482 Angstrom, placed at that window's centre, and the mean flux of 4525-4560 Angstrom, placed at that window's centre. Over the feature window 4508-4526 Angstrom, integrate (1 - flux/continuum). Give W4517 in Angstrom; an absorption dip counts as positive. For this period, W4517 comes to -0.98 Angstrom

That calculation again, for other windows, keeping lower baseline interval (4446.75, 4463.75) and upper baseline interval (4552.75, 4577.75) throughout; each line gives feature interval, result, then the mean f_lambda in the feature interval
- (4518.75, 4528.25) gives -0.27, 12.4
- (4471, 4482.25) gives 0.00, 11.6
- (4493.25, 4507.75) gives -1.56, 13.1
